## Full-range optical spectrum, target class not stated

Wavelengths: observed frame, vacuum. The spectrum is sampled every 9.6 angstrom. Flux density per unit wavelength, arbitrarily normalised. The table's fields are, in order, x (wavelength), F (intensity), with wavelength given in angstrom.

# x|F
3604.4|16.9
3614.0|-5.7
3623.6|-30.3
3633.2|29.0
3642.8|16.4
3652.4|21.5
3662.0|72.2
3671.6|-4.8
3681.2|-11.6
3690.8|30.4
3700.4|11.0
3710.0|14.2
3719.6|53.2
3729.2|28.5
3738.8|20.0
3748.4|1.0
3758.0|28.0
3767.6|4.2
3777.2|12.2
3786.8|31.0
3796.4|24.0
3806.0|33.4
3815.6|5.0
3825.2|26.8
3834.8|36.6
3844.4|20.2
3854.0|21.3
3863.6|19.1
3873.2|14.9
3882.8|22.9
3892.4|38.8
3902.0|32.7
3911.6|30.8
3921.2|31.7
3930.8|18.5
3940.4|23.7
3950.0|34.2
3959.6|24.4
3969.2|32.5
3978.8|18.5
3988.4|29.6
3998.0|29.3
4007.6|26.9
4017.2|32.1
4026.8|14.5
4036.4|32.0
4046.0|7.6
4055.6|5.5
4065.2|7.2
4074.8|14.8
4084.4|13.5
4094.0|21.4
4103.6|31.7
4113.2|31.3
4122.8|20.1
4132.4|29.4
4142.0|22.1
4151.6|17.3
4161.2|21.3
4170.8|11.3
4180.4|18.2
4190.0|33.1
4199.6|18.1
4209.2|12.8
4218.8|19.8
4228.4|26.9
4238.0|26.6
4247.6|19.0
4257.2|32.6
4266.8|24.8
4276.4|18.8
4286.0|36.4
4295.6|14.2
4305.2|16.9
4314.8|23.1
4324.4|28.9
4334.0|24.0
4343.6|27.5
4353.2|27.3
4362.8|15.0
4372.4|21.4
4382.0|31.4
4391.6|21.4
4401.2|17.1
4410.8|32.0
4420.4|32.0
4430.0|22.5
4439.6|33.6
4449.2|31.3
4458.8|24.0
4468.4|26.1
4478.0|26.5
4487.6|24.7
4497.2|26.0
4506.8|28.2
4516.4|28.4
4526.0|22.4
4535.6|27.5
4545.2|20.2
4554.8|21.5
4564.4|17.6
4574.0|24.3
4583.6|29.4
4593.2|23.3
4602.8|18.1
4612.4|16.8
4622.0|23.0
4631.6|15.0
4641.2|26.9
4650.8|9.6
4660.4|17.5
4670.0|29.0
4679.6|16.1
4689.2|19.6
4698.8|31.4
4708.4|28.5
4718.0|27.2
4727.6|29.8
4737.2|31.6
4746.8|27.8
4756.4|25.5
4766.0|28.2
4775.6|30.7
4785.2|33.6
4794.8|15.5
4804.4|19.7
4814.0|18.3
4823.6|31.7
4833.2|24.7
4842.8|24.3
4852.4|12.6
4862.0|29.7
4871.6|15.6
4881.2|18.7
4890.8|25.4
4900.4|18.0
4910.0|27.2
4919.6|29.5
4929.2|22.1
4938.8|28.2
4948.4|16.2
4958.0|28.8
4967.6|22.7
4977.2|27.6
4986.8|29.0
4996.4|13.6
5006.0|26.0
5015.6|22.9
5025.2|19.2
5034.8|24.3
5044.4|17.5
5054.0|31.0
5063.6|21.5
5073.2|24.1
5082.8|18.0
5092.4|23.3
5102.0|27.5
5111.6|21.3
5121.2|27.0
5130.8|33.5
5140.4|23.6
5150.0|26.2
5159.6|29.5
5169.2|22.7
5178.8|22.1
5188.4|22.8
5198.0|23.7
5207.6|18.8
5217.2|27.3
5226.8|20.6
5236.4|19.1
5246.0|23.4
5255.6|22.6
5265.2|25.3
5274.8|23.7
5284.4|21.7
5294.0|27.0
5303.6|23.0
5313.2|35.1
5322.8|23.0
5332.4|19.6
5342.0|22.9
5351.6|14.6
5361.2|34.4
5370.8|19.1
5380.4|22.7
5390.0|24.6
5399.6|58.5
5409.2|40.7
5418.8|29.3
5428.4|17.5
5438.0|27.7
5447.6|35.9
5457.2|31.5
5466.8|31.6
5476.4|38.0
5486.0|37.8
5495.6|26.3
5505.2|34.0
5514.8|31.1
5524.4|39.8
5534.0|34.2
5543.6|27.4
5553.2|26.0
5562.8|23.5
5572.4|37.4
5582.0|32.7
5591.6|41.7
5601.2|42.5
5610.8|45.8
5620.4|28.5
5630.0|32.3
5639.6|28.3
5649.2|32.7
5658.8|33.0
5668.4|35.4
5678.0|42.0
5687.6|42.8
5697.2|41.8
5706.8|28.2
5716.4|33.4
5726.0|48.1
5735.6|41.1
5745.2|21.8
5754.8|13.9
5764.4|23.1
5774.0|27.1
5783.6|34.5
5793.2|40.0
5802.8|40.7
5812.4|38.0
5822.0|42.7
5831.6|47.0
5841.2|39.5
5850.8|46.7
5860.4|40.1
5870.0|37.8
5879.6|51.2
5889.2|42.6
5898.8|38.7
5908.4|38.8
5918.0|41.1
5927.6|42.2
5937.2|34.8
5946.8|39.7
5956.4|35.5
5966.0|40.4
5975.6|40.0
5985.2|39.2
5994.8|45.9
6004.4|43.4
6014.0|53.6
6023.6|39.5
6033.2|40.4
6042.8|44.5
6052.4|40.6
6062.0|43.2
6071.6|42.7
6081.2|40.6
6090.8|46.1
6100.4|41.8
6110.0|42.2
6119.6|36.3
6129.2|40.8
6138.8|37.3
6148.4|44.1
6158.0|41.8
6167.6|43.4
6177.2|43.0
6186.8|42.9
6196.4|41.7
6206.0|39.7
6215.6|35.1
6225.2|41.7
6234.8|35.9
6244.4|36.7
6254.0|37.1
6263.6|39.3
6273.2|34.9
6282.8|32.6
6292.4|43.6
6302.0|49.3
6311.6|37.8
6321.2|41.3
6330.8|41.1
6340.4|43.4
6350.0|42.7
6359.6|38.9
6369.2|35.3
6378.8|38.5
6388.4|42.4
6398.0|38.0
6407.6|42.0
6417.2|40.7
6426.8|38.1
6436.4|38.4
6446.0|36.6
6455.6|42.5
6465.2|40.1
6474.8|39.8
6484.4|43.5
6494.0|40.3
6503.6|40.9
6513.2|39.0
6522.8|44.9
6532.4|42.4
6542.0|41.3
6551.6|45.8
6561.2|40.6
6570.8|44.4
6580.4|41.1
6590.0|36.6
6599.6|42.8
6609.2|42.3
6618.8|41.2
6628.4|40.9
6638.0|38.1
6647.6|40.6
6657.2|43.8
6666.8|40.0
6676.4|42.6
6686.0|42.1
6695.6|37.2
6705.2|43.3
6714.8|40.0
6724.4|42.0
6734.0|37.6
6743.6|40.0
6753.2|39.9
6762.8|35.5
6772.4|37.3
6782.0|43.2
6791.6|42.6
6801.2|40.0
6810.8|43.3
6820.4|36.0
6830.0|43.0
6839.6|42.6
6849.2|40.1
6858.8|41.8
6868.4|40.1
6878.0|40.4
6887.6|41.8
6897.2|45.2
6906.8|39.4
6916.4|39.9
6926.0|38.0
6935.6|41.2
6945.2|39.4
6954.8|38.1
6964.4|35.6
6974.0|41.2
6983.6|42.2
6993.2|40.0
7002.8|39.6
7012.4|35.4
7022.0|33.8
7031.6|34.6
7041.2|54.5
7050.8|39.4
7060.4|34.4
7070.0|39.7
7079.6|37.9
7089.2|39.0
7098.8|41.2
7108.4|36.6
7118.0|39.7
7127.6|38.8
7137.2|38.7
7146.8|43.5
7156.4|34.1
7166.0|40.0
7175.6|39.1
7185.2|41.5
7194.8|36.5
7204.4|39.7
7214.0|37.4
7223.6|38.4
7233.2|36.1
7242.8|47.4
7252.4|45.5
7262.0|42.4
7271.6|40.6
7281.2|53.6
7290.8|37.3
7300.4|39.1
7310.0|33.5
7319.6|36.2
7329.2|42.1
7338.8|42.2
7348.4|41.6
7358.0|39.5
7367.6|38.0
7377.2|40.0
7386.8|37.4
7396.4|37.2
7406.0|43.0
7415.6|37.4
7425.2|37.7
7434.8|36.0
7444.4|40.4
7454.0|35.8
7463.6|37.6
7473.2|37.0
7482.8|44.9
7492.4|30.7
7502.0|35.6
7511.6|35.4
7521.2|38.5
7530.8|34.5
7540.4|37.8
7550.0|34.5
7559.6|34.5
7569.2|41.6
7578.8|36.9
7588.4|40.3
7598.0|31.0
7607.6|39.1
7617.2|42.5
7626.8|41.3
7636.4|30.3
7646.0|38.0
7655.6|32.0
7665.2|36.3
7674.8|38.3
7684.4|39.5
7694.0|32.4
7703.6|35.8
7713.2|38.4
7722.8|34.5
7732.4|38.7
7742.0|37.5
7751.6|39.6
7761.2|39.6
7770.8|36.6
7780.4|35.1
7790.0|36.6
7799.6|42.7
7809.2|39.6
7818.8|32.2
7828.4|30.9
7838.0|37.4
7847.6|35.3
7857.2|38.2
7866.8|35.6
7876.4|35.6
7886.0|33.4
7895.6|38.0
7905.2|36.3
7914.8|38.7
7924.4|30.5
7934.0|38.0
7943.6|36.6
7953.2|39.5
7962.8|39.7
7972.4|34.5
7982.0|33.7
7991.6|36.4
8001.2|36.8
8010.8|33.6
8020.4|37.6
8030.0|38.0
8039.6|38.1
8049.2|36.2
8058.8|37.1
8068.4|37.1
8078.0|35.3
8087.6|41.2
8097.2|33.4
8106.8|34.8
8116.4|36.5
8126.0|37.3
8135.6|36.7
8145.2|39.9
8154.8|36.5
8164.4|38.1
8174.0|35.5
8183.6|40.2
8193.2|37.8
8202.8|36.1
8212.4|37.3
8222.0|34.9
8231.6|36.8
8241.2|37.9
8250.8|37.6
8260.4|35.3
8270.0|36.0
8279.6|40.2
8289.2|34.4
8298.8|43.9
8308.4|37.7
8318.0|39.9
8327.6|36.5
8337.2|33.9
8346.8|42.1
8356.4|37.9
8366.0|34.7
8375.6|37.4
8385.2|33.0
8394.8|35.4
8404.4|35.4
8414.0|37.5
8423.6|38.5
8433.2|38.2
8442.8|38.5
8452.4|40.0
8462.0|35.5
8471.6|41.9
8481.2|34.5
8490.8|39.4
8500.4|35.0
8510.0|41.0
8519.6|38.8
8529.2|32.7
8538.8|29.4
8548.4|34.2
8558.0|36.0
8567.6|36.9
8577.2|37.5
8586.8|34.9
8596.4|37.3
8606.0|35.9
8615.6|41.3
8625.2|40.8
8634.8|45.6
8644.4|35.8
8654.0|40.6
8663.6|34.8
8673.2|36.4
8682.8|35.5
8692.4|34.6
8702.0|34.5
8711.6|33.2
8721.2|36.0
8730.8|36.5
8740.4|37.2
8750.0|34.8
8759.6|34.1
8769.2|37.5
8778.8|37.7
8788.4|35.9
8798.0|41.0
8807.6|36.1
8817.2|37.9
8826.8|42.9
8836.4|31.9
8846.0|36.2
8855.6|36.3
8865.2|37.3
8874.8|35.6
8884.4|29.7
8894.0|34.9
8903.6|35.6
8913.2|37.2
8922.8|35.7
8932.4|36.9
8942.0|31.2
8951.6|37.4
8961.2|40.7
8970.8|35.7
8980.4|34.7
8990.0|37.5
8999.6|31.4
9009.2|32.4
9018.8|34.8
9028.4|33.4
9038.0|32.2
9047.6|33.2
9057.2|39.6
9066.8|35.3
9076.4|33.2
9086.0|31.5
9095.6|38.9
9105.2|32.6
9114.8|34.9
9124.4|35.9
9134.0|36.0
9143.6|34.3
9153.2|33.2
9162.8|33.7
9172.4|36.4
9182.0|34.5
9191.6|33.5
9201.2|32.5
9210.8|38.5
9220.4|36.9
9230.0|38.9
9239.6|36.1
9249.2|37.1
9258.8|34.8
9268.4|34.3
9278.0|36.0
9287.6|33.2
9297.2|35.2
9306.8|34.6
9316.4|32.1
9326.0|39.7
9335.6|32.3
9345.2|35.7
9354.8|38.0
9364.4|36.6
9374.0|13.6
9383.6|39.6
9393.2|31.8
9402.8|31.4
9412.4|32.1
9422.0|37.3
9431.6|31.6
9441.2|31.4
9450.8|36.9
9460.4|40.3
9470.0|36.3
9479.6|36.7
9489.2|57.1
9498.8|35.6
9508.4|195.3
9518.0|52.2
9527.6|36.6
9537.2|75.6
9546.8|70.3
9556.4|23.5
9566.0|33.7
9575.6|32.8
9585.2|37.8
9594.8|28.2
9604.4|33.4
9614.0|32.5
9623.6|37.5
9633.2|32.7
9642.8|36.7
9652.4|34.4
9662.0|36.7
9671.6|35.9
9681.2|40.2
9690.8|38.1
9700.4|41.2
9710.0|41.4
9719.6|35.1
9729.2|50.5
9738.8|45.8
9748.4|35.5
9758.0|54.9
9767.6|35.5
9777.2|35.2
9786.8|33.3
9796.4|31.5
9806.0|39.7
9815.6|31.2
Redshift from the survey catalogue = 0.449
